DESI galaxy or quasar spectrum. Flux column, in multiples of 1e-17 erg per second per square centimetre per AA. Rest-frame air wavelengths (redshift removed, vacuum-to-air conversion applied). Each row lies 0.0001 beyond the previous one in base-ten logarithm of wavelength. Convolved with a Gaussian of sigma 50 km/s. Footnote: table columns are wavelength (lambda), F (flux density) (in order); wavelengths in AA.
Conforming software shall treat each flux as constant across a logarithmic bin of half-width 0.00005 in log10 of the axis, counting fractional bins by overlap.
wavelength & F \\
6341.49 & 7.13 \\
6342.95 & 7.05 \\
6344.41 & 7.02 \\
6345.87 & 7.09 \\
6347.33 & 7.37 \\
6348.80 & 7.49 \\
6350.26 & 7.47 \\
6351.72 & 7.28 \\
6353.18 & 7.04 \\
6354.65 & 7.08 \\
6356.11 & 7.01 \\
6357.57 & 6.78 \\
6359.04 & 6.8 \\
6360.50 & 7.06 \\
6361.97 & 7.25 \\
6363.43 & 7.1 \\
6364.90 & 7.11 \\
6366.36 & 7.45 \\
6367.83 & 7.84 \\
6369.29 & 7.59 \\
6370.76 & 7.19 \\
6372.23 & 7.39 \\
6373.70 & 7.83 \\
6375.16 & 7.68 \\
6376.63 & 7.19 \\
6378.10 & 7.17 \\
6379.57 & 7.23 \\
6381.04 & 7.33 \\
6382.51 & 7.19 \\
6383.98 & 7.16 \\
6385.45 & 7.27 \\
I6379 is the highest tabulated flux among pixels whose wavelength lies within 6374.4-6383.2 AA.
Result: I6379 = 7.68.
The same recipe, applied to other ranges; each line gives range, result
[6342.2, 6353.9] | 7.49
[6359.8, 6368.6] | 7.84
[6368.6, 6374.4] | 7.83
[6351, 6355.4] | 7.28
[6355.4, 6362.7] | 7.25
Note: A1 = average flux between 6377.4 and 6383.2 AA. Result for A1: 7.23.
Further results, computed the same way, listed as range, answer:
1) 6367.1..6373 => 7.5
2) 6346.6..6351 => 7.44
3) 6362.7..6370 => 7.42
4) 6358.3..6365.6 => 7.06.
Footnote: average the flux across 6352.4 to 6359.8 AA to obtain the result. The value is 6.95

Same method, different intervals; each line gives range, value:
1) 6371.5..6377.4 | 7.52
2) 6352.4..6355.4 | 7.06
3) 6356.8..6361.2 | 6.88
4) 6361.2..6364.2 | 7.16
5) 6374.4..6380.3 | 7.32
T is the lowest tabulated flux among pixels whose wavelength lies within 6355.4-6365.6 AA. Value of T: 6.78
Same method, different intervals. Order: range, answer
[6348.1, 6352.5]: 7.28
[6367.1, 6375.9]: 7.19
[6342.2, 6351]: 7.02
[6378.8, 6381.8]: 7.23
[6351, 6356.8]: 7.01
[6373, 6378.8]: 7.17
